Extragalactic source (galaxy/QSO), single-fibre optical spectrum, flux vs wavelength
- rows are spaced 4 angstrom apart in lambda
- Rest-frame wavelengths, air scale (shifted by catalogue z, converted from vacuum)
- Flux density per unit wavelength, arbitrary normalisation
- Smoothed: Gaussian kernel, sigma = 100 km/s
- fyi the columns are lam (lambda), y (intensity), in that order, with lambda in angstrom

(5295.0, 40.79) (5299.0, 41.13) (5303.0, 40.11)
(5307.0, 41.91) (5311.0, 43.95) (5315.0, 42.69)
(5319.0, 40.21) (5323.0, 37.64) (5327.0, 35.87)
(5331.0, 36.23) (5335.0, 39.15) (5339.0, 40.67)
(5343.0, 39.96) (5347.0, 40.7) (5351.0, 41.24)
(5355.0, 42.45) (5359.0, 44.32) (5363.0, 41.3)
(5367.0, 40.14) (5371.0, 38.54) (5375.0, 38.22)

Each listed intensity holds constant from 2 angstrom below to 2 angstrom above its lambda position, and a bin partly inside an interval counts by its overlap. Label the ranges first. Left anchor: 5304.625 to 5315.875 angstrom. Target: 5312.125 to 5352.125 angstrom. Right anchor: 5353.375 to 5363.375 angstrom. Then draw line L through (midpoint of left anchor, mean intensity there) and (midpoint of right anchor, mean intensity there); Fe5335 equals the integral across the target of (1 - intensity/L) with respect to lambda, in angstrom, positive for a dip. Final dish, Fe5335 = 3.13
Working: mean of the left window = 42.8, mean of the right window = 42.9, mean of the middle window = 39.5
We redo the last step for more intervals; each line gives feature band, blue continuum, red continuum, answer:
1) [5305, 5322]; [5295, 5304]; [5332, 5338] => -0.8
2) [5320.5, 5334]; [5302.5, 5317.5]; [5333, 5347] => 1.3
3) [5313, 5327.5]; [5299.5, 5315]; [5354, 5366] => 0.9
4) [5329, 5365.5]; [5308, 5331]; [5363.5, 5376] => -1.0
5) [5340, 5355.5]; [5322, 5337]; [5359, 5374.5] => -0.9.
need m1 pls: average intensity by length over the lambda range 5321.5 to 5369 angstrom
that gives 40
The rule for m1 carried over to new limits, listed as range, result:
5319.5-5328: 37.5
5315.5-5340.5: 38.5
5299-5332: 40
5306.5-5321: 42.2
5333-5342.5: 39.9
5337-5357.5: 41.1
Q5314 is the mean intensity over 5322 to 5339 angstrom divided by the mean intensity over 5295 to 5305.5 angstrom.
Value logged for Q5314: 0.92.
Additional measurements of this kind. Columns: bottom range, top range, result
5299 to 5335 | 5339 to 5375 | 1.03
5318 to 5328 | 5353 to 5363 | 1.13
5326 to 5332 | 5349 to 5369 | 1.16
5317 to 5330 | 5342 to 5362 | 1.11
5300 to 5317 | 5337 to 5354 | 0.97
